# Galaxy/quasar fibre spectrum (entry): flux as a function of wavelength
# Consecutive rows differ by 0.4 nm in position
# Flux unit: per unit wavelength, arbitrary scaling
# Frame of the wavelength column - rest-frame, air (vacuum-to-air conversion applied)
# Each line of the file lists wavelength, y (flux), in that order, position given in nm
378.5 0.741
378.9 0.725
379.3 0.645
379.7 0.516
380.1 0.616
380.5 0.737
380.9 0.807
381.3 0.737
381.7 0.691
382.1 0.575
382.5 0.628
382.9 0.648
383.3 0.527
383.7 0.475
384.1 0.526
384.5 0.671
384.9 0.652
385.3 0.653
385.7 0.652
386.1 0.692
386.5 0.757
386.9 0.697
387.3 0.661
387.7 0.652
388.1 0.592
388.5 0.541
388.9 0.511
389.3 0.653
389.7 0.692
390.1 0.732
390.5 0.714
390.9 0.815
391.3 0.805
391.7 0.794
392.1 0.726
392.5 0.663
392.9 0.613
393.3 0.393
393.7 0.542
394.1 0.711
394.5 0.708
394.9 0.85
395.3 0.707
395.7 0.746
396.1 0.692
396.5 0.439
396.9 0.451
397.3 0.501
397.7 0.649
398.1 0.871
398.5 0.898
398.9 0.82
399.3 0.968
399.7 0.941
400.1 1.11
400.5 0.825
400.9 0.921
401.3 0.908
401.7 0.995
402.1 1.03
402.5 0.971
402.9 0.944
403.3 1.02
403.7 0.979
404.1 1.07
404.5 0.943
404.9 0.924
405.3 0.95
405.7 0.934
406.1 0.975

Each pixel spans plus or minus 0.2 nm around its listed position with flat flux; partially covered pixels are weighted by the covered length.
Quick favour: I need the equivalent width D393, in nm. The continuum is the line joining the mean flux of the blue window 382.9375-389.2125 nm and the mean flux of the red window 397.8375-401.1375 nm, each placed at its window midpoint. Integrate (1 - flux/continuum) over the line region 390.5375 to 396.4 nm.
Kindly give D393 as 0.64 nm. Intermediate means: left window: 0.619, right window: 0.914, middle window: 0.694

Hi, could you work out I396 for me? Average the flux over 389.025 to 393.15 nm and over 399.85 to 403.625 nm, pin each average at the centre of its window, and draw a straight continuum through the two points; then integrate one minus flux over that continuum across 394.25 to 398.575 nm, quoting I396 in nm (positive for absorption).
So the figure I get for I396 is 0.84 nm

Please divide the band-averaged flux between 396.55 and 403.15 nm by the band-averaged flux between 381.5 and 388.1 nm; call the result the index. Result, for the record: 1.3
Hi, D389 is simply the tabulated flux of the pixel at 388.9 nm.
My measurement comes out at 0.511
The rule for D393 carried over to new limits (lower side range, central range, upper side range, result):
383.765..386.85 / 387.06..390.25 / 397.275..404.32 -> 0.37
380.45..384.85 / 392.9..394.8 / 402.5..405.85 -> 0.48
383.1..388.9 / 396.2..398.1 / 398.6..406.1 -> 0.66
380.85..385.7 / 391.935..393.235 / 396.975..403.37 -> 0.22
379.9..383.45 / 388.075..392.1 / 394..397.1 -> -0.17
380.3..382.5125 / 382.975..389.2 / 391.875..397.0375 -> 0.55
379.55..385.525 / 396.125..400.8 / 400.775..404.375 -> 0.74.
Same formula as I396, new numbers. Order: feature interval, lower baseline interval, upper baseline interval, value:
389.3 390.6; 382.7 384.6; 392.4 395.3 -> -0.19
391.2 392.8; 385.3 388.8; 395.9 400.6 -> -0.08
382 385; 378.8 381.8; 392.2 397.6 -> 0.37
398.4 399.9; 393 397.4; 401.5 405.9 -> -0.24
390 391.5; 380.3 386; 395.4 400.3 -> -0.14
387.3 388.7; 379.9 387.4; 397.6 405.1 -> 0.23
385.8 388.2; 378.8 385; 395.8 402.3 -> 0.03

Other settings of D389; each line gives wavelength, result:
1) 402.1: 1.03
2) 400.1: 1.11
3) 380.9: 0.807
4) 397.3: 0.501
